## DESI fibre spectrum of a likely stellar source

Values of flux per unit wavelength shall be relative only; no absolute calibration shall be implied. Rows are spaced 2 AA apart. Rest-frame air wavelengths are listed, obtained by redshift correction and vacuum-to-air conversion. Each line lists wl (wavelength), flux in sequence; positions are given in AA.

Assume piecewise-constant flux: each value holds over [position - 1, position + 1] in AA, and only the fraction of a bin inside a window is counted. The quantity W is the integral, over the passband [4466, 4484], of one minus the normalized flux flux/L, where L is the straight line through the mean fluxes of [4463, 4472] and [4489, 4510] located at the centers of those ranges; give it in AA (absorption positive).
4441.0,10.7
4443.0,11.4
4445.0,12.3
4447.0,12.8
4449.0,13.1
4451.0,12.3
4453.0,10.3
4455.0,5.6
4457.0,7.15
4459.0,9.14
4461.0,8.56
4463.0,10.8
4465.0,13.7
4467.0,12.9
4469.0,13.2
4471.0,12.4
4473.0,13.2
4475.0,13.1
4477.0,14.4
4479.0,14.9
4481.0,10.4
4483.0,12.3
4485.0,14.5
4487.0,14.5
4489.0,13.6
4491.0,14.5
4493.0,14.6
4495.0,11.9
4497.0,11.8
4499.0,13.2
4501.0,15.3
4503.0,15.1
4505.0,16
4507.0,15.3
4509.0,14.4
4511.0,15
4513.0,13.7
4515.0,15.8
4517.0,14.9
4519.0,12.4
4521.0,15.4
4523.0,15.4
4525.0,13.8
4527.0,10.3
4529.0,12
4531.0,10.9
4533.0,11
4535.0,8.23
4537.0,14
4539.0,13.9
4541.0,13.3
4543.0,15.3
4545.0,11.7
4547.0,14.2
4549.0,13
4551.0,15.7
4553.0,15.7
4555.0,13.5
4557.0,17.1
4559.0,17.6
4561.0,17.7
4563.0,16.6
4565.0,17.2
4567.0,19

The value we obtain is 0.2 AA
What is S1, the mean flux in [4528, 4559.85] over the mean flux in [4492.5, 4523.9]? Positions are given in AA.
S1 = 0.9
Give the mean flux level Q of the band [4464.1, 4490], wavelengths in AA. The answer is 13.3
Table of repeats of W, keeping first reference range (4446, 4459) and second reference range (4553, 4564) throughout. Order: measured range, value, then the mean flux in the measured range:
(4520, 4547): 3.9 AA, 12.8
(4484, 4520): -3.3 AA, 14.2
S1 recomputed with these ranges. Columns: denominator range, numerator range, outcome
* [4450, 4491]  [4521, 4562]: 1.15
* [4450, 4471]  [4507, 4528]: 1.35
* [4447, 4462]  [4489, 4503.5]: 1.42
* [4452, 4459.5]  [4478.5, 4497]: 1.67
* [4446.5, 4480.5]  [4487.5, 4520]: 1.23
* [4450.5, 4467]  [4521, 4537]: 1.23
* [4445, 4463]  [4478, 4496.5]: 1.33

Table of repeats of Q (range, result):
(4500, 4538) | 13.6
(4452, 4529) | 13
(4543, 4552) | 13.8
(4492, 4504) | 13.7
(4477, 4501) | 13.4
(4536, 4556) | 14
